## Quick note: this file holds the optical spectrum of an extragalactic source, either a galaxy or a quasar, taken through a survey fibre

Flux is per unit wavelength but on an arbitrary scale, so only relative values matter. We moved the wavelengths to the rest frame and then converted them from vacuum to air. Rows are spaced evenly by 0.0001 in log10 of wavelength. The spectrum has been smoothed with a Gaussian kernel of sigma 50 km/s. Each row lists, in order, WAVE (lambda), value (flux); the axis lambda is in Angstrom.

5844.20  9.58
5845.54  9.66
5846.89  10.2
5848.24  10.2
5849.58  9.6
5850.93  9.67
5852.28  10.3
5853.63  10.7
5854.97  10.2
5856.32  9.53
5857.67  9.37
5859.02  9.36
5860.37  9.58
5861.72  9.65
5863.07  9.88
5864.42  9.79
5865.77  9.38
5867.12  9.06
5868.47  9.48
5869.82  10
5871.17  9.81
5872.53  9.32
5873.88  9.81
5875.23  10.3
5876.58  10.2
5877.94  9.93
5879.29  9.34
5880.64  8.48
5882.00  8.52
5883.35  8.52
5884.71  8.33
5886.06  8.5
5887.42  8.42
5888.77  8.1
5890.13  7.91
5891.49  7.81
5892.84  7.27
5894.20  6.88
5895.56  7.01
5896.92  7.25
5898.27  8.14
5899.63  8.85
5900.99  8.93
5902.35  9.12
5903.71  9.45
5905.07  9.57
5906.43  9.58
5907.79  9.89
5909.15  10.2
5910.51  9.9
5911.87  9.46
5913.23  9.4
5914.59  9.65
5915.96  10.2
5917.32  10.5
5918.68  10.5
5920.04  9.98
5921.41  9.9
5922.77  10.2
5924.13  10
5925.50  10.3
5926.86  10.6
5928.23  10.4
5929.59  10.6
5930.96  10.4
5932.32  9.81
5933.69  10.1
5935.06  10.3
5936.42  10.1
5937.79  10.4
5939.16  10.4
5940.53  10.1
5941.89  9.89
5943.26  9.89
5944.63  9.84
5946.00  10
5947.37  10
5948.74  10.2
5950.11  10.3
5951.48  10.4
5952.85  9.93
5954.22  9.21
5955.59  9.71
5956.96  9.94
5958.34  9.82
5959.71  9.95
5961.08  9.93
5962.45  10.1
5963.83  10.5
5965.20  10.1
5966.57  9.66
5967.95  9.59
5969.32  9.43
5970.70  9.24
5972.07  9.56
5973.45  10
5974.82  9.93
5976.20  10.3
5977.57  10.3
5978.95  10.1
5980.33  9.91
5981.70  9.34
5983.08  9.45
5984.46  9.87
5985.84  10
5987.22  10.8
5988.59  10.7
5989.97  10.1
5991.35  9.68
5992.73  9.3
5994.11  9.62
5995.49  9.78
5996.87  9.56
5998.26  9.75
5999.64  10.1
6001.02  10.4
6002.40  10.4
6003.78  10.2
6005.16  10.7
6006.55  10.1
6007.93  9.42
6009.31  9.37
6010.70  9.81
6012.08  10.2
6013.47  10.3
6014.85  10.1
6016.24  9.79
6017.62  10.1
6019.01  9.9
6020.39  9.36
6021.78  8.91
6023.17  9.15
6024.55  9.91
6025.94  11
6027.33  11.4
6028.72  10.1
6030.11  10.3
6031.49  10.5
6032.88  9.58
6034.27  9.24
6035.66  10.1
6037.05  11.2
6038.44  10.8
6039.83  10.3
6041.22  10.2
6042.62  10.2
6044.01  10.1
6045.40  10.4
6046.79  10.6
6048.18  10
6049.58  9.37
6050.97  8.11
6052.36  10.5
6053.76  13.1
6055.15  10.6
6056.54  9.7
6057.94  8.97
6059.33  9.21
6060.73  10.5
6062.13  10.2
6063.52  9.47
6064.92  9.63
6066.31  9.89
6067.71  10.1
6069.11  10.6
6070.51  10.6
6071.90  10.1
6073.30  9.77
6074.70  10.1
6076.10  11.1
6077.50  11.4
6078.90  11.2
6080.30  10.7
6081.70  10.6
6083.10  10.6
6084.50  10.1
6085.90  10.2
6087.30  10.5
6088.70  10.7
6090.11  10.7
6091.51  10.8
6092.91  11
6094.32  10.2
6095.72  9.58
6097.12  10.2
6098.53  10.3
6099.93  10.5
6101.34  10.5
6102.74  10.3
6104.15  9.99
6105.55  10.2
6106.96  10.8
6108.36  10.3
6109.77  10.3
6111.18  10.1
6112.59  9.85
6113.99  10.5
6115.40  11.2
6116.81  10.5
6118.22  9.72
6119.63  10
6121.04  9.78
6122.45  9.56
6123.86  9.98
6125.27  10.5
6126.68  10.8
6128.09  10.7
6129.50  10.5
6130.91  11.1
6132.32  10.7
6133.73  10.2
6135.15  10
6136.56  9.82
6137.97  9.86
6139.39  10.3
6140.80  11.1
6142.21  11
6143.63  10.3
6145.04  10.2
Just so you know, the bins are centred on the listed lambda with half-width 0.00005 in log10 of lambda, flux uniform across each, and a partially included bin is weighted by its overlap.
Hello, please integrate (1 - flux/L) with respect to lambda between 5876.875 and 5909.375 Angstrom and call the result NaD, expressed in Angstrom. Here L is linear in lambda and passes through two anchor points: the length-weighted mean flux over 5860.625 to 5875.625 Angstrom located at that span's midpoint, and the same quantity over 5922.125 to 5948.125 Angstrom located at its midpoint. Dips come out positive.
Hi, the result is 4.2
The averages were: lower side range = 9.67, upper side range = 10.2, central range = 8.58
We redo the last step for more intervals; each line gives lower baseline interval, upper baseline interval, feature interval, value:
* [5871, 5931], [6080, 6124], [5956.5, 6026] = -1.19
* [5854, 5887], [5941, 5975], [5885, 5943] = 1.44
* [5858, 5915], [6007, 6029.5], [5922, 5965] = -3.10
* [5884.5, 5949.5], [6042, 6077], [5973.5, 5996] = -0.39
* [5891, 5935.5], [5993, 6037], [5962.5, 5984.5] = -0.15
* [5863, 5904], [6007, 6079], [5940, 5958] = -1.16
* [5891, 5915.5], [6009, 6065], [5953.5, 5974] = -0.87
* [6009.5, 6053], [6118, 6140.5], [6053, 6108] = -1.26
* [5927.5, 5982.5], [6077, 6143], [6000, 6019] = 0.14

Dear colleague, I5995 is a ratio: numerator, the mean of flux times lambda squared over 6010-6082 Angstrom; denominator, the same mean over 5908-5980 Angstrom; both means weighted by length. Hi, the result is 1.1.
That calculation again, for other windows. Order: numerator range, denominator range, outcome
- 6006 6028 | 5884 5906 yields 1.26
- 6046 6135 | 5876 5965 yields 1.14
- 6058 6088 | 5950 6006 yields 1.07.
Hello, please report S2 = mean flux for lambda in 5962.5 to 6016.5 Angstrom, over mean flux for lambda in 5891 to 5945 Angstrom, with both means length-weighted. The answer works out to 1.0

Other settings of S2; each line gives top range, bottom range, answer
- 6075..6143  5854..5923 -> 1.13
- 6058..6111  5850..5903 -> 1.14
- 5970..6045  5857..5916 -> 1.10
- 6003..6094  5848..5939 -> 1.08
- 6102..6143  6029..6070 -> 1.02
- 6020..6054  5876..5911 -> 1.17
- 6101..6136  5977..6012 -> 1.04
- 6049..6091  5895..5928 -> 1.08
